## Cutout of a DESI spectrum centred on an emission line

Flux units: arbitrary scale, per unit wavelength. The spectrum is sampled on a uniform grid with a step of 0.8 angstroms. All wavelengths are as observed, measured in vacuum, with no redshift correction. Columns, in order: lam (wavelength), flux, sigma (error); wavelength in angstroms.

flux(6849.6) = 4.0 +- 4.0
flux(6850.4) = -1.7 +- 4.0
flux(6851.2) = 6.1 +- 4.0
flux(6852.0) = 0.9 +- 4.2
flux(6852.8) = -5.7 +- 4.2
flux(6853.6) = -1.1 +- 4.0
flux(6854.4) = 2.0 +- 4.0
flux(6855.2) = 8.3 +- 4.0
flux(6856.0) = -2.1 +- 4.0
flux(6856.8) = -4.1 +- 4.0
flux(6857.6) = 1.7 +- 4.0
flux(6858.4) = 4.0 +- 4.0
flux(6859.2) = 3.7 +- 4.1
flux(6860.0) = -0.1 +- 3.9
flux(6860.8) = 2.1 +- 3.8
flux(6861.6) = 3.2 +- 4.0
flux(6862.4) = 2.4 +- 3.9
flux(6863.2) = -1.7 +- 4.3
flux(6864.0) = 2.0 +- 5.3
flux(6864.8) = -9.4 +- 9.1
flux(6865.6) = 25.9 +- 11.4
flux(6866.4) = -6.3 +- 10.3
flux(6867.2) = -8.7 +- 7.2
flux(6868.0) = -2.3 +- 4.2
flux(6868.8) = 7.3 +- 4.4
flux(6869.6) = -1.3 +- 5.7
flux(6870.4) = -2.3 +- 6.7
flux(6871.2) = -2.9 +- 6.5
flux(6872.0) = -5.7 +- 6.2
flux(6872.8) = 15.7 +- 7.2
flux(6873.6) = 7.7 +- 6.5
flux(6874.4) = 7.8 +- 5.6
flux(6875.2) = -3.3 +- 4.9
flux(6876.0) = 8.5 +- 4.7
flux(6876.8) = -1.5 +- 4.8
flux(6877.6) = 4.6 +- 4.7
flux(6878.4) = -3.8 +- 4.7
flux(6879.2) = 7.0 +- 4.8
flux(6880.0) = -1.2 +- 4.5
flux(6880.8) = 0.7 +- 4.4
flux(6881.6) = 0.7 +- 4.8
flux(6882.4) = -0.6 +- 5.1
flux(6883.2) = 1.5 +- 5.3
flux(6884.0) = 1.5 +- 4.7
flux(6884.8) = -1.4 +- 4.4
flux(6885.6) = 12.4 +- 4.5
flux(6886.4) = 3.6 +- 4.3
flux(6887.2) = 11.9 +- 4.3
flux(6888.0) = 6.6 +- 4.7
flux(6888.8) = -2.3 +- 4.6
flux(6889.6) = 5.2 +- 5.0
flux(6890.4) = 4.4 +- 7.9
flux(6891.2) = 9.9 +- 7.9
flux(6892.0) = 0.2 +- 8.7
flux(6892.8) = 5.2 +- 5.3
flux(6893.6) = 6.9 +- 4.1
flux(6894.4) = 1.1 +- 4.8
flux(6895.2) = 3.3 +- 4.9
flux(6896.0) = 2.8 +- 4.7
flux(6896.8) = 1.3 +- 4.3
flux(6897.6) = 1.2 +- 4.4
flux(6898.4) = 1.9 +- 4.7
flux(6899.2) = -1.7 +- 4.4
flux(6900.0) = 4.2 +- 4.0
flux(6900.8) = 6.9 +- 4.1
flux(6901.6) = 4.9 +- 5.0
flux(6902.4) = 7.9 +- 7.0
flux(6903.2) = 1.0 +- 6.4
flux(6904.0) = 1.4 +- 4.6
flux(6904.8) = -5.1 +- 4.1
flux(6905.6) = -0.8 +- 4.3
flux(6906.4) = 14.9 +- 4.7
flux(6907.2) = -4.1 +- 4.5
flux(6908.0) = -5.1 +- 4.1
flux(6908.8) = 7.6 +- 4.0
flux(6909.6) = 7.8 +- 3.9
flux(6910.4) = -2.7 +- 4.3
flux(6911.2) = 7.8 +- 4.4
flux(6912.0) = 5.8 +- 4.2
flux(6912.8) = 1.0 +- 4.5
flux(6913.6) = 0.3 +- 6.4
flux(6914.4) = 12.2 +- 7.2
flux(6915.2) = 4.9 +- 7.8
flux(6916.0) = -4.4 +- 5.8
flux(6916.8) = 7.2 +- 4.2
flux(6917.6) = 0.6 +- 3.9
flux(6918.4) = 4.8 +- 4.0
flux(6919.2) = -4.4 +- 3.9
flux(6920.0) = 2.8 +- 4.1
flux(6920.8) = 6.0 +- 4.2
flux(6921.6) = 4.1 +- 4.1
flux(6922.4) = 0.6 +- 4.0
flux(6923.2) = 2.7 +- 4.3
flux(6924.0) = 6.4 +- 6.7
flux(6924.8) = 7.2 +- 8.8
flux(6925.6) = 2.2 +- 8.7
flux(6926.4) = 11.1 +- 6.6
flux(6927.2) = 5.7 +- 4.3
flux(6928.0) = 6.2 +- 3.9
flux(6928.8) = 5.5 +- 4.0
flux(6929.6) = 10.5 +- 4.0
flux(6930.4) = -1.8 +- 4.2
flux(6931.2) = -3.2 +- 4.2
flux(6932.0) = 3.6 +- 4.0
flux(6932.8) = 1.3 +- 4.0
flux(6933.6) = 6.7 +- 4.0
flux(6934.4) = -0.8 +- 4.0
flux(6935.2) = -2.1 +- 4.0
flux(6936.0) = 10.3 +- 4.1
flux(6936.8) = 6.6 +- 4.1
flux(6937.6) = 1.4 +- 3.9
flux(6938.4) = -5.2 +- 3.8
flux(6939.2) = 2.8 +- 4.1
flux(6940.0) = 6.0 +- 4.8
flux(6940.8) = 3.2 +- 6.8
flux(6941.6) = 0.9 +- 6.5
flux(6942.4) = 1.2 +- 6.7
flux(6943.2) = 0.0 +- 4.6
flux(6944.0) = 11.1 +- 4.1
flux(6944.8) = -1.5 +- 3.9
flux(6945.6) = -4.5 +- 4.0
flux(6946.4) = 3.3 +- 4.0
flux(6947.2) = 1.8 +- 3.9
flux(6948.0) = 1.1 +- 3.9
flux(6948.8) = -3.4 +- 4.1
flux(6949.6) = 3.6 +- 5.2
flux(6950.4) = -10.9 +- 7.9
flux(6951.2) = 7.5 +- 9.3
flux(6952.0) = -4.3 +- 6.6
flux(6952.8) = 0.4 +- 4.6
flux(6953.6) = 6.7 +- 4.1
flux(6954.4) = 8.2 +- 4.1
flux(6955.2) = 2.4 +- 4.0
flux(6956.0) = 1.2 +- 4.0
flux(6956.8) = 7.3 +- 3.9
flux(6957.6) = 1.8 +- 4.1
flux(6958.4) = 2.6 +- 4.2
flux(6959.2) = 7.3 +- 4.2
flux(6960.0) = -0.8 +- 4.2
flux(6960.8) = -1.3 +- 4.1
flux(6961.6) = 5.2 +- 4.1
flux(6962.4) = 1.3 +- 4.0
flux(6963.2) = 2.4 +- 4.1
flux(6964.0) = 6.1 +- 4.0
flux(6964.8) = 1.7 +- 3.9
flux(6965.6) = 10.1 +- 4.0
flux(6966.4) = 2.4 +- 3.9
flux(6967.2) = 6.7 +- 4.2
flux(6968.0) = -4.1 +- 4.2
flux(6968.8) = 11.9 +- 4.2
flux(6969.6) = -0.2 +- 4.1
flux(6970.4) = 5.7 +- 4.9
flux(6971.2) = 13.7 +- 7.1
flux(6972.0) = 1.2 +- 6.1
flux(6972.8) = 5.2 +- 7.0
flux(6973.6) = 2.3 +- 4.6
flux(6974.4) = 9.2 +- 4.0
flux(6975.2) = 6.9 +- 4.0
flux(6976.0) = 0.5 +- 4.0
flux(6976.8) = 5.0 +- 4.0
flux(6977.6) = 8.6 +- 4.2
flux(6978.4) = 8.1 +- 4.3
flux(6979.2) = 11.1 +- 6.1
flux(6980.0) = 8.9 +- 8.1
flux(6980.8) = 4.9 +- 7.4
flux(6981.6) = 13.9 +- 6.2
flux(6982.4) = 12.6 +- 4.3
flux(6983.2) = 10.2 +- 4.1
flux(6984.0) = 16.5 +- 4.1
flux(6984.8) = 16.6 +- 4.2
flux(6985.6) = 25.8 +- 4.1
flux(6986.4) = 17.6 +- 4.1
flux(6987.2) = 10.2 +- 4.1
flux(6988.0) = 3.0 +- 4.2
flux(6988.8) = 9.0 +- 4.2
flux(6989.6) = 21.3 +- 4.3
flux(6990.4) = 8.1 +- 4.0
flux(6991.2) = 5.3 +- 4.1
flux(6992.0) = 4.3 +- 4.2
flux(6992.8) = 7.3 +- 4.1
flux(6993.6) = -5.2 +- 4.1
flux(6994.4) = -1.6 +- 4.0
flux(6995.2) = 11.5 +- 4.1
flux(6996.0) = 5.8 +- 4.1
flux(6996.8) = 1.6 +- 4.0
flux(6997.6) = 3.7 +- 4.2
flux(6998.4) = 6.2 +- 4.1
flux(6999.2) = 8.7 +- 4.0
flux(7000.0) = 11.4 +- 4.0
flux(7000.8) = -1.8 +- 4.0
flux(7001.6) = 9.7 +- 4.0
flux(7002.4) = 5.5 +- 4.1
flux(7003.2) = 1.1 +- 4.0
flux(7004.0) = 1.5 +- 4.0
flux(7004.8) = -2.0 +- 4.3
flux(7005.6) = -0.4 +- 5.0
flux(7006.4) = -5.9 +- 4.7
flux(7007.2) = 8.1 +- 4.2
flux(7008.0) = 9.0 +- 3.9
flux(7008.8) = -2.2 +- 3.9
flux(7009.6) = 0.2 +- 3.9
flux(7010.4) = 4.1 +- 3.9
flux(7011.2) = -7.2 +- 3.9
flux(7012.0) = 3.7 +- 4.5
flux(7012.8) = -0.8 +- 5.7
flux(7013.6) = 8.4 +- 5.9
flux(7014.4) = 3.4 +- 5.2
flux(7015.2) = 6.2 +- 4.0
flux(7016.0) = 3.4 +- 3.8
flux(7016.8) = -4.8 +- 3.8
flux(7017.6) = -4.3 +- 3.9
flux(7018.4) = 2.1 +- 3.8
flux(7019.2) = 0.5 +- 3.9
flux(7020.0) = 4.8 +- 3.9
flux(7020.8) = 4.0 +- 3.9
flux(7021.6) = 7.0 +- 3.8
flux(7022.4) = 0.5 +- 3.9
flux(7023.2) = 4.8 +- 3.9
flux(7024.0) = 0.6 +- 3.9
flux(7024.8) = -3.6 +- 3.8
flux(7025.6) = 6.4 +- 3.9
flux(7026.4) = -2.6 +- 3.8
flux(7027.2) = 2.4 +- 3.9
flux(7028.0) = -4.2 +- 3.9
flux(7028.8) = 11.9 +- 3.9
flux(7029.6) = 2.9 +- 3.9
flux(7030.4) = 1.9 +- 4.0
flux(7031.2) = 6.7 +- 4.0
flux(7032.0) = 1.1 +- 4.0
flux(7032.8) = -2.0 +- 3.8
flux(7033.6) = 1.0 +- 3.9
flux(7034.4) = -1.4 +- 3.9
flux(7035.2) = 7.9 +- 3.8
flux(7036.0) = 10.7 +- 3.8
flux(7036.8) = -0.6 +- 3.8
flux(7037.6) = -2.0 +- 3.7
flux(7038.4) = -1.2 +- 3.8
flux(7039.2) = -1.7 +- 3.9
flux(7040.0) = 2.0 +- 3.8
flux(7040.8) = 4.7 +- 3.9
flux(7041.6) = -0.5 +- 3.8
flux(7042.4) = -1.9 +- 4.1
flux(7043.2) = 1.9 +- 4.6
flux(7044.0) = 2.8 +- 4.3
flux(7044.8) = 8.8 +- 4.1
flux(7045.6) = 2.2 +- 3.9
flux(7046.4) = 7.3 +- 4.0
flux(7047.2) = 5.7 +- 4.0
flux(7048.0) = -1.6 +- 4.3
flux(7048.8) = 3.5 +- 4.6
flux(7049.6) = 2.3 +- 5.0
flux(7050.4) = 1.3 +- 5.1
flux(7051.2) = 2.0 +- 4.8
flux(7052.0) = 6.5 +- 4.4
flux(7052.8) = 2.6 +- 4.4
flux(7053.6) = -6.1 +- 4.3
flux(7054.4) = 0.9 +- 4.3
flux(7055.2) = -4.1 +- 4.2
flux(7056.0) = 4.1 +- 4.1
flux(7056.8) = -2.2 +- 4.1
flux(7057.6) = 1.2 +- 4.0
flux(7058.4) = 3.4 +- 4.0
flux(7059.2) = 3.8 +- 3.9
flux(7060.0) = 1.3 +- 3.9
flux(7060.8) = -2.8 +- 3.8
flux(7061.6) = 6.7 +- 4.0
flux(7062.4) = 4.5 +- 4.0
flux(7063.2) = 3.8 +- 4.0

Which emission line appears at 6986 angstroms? [O II]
